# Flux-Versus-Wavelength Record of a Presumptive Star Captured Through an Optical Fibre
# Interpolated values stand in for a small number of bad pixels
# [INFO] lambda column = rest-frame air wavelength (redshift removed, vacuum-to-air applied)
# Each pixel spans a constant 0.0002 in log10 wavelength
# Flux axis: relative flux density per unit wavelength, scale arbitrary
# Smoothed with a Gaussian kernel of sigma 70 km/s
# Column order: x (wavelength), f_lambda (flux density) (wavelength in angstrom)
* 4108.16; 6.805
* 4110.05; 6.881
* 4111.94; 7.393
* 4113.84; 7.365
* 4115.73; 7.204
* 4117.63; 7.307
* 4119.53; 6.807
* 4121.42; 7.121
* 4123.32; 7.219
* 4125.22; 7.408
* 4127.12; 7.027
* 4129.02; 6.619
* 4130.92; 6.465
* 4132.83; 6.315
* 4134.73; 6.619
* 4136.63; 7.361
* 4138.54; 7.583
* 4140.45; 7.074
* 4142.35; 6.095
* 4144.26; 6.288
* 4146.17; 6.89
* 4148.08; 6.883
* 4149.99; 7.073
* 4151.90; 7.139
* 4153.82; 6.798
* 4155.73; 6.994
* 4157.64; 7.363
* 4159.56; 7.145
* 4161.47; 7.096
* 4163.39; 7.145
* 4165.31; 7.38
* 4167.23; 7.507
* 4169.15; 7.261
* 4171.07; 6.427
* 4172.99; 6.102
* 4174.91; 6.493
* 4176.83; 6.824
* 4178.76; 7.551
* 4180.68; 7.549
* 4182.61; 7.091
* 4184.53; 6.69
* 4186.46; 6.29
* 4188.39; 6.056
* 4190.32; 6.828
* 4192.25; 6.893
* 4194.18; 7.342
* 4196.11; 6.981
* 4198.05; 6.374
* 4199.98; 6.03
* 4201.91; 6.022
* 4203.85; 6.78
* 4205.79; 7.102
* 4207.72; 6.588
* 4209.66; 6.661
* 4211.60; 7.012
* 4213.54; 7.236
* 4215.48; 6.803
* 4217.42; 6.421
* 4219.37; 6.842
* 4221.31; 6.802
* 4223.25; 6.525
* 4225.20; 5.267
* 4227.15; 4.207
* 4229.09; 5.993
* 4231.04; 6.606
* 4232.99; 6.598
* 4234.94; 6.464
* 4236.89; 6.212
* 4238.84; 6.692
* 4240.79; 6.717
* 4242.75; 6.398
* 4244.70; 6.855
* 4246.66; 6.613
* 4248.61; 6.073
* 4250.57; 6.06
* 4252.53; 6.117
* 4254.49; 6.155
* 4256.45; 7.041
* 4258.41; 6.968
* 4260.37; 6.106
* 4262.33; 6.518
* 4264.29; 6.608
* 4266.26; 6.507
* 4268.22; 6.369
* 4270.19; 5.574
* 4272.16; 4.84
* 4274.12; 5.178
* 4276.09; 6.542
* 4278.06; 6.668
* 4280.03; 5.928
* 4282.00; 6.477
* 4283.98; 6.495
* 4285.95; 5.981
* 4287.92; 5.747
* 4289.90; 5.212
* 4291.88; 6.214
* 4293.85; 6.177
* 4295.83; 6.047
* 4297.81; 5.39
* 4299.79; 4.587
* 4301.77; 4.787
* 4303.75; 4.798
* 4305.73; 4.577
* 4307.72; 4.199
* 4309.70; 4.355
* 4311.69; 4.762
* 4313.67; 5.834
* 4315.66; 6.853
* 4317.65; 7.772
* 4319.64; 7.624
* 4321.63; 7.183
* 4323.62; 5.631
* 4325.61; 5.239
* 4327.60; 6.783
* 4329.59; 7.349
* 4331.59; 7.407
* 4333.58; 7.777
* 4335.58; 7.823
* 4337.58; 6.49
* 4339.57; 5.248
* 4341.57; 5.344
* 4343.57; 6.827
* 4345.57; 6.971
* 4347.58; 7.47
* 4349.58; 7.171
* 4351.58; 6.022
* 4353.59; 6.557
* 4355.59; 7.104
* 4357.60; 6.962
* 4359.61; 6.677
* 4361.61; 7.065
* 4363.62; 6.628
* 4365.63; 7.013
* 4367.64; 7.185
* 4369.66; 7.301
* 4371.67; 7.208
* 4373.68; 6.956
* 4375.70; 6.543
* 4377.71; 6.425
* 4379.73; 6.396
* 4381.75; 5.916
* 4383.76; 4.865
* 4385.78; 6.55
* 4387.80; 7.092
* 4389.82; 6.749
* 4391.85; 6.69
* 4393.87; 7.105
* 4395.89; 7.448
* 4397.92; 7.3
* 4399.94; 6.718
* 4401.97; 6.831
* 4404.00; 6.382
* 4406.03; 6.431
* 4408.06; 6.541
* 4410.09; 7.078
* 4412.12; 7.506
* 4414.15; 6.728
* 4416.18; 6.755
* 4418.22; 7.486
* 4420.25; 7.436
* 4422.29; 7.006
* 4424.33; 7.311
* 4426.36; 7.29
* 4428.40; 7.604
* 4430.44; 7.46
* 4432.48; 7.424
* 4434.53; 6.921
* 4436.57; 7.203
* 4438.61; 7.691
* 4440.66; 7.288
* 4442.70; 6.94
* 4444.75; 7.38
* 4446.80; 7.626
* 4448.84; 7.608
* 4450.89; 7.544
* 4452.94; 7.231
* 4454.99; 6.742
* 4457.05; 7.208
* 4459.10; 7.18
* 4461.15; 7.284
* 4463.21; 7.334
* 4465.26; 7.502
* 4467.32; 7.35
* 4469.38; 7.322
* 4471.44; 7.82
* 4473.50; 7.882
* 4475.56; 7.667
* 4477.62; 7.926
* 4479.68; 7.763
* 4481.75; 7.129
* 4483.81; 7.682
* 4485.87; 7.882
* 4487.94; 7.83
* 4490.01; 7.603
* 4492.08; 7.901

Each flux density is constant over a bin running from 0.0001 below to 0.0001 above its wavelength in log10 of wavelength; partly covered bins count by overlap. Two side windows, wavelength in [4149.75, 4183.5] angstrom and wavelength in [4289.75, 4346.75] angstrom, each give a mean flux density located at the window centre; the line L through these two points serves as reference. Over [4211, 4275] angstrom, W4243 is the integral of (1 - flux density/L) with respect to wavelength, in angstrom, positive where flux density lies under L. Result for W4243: 2.4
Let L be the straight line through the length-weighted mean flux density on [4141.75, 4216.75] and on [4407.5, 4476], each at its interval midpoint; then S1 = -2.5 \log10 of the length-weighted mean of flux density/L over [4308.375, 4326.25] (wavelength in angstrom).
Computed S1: 0.16 mag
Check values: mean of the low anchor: 6.84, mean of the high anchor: 7.31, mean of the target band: 6.12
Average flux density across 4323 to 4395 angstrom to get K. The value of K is 6.69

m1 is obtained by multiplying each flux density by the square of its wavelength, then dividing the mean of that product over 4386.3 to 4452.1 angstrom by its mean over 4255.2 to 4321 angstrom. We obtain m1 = 1.28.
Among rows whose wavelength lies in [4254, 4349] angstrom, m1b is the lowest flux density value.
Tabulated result 4.199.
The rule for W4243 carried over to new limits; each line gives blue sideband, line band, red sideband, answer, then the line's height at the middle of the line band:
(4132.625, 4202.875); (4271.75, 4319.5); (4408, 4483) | 9.40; 7.08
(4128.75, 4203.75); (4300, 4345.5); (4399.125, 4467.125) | 5.97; 7.04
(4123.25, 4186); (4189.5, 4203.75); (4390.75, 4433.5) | 0.66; 6.97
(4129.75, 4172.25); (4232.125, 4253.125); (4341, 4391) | 1.21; 6.84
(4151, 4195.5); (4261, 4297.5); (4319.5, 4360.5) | 4.09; 6.81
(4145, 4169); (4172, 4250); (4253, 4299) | 1.14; 6.66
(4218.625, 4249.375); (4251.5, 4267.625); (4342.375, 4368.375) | -0.18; 6.43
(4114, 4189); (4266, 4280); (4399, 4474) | 2.25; 7.06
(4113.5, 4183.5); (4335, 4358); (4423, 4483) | 1.96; 7.26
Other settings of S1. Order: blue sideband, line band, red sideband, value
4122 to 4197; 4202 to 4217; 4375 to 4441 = 0.016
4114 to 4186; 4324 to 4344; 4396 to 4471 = 0.082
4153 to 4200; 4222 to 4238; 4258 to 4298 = 0.080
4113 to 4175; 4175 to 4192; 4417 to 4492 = 0.028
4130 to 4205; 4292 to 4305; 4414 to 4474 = 0.303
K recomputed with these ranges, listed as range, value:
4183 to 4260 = 6.5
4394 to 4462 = 7.17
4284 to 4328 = 5.72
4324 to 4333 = 6.68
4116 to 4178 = 6.94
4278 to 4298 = 6.03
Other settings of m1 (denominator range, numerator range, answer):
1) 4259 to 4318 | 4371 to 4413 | 1.22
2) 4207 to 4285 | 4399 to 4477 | 1.25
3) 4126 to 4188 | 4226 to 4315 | 0.90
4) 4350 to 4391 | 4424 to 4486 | 1.16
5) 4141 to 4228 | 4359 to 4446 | 1.14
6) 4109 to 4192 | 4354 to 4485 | 1.16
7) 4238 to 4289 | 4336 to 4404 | 1.12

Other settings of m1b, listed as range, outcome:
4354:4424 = 4.865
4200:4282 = 4.207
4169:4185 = 6.102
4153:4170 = 6.798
